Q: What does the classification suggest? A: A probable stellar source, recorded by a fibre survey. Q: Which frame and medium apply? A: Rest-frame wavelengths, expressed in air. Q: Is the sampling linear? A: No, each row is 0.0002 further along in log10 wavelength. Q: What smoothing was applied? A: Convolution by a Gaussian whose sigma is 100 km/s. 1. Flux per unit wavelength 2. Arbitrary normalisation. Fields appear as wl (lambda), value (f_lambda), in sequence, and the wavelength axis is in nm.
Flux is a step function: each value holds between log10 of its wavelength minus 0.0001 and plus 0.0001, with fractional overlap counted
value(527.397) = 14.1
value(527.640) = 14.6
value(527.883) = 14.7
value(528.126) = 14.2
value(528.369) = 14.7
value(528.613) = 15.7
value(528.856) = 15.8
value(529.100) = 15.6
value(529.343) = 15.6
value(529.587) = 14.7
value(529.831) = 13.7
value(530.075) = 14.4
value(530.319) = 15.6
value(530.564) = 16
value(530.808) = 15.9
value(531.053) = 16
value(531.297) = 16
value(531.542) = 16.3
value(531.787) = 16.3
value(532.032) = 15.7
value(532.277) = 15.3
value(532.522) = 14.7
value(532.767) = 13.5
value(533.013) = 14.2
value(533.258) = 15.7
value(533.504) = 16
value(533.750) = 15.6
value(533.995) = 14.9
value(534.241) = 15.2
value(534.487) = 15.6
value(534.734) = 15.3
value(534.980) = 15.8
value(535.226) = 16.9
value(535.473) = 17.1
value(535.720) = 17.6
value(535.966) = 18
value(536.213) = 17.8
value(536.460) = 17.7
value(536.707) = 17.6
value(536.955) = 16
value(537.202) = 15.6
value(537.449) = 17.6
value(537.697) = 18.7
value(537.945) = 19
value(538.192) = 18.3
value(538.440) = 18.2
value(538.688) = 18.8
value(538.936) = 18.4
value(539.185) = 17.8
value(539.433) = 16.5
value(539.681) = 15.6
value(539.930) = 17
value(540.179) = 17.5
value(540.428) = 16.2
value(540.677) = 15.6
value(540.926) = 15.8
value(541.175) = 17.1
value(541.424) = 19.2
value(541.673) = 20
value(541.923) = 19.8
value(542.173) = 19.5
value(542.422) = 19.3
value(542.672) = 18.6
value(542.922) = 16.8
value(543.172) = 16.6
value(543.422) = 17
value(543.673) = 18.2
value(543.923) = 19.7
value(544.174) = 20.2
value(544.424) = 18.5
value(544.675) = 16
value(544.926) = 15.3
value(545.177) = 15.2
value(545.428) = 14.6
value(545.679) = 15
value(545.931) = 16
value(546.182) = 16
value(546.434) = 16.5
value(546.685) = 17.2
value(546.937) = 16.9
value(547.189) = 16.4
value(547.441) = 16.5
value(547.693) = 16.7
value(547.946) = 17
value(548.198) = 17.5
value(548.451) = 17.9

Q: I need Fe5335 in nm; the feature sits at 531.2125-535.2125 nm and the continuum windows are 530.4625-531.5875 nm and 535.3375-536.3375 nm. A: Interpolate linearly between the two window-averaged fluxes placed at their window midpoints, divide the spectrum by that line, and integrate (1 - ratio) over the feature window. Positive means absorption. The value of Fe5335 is 0.316 nm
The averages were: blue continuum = 16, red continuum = 17.6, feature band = 15.4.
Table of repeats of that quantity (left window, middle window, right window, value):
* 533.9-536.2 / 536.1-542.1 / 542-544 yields -0.102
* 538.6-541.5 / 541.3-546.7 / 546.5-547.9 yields -0.198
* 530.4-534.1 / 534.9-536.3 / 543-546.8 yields -0.124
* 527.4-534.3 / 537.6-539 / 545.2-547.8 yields -0.261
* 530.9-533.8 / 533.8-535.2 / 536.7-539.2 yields 0.075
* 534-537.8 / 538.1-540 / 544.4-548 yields -0.114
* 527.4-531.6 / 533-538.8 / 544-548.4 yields -0.401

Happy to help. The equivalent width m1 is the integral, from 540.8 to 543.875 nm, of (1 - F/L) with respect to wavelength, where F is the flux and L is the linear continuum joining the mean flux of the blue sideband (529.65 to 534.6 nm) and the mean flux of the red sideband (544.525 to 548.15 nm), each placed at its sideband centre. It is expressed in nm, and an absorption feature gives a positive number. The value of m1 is -0.44 nm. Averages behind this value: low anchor 15.3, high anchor 16.1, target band 18.2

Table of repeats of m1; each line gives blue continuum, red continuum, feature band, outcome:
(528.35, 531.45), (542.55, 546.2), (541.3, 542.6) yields -0.22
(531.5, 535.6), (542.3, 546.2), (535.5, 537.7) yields -0.19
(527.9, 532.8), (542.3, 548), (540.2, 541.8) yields -0.08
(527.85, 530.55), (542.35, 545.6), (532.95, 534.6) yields 0.04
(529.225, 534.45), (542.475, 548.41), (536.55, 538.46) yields -0.19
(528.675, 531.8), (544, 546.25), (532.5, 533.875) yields 0.06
